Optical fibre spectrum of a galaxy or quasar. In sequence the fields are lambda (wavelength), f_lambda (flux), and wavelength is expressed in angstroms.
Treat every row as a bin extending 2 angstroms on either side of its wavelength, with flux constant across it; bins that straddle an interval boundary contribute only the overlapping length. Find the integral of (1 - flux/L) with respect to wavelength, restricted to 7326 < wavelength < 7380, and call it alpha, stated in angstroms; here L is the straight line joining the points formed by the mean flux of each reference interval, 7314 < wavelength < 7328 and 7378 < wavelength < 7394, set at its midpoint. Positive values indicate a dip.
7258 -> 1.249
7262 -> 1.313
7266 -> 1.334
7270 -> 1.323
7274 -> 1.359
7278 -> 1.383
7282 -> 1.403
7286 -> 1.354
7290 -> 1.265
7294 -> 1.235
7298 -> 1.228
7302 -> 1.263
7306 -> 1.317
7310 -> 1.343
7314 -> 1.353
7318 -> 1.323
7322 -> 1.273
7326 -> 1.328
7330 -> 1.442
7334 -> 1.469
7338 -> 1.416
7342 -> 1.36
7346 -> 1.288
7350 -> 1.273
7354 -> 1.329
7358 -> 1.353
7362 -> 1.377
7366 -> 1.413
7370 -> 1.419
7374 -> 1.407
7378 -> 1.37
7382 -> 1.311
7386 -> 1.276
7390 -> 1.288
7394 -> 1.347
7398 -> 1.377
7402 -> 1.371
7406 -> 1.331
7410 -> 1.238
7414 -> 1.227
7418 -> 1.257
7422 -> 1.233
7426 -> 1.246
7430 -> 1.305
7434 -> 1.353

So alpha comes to -2.7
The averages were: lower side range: 1.31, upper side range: 1.31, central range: 1.38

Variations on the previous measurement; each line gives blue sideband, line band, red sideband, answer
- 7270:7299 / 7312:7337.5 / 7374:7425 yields -1.01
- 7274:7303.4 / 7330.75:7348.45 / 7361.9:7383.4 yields -0.39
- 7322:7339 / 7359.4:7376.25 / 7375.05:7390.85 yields -0.76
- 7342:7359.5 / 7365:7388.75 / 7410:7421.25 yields -1.41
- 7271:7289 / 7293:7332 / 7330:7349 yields 1.79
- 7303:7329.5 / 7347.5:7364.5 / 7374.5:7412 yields -0.09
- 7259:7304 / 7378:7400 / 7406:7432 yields -0.95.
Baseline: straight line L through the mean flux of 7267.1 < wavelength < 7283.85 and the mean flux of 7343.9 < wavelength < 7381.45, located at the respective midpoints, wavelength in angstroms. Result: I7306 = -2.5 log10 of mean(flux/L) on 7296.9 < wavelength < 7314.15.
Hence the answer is 0.05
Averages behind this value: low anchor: 1.36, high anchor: 1.36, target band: 1.3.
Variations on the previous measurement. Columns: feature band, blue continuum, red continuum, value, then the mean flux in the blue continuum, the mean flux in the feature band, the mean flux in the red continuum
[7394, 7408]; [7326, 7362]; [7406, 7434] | -0.056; 1.36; 1.36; 1.26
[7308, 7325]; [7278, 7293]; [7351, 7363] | 0.015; 1.34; 1.32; 1.34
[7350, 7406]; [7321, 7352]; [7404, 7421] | -0.039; 1.36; 1.35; 1.26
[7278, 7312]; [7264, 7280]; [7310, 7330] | 0.030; 1.35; 1.31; 1.33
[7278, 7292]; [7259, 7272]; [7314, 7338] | -0.010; 1.32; 1.35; 1.37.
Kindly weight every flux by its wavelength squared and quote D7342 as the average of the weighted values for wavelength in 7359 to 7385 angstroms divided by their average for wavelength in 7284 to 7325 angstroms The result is 1.1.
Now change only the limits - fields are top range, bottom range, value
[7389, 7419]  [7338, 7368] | 0.98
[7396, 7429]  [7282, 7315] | 1.02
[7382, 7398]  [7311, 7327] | 1.01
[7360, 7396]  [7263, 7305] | 1.06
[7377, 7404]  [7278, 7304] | 1.05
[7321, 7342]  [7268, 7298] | 1.06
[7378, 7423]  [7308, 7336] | 0.98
